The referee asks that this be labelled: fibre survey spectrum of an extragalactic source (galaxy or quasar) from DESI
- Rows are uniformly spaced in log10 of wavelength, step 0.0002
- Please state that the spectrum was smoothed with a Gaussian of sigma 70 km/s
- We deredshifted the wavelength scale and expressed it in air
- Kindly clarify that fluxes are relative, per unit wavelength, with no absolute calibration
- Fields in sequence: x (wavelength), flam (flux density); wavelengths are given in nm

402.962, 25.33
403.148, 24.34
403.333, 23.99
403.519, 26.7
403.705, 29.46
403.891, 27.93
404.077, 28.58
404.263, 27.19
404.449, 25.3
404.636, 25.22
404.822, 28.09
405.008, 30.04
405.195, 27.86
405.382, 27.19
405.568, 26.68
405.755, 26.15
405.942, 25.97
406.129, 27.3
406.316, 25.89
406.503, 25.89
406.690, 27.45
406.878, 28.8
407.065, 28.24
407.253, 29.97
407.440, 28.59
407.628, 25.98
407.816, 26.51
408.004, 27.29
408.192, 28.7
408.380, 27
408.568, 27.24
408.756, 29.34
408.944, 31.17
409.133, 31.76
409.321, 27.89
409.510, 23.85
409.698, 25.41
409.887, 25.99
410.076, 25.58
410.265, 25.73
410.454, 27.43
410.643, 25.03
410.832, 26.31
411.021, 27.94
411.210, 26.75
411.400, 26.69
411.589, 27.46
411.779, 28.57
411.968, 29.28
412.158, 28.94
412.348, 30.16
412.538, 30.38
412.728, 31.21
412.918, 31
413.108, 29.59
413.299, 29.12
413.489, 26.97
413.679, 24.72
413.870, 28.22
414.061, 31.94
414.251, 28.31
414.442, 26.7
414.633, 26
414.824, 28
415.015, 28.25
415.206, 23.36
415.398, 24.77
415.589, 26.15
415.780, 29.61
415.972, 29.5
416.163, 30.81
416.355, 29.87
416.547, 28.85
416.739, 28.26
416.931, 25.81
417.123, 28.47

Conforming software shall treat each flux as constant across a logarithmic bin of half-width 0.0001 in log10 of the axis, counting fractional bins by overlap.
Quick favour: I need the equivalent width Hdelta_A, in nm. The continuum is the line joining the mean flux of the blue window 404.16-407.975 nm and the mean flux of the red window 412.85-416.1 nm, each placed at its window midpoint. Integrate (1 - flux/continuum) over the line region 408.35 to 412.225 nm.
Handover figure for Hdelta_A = 0.02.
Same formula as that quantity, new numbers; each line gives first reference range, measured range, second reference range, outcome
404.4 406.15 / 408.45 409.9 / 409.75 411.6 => -0.073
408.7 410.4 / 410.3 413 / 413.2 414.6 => -0.065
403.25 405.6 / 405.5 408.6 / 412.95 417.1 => 0.017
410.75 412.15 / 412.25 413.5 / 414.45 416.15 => -0.113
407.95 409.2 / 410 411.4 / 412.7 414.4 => 0.119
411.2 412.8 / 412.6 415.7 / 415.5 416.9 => 0.116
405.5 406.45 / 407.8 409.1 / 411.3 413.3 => -0.044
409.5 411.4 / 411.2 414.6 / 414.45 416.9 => -0.228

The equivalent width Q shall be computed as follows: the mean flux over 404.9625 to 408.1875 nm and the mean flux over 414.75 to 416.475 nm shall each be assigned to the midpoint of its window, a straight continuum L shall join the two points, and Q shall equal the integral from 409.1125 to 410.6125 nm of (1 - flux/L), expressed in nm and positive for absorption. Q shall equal 0.06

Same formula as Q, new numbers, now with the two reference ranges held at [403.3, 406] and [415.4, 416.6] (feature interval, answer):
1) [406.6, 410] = -0.02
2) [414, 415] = 0.02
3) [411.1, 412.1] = 0.01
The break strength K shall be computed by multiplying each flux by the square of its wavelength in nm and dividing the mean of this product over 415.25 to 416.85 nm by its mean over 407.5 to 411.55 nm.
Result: 1.08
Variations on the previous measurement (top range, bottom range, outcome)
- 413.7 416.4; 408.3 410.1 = 1.04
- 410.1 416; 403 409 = 1.05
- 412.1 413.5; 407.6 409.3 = 1.07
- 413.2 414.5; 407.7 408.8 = 1.05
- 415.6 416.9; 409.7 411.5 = 1.13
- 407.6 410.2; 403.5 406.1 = 1.02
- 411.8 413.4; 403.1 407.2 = 1.14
